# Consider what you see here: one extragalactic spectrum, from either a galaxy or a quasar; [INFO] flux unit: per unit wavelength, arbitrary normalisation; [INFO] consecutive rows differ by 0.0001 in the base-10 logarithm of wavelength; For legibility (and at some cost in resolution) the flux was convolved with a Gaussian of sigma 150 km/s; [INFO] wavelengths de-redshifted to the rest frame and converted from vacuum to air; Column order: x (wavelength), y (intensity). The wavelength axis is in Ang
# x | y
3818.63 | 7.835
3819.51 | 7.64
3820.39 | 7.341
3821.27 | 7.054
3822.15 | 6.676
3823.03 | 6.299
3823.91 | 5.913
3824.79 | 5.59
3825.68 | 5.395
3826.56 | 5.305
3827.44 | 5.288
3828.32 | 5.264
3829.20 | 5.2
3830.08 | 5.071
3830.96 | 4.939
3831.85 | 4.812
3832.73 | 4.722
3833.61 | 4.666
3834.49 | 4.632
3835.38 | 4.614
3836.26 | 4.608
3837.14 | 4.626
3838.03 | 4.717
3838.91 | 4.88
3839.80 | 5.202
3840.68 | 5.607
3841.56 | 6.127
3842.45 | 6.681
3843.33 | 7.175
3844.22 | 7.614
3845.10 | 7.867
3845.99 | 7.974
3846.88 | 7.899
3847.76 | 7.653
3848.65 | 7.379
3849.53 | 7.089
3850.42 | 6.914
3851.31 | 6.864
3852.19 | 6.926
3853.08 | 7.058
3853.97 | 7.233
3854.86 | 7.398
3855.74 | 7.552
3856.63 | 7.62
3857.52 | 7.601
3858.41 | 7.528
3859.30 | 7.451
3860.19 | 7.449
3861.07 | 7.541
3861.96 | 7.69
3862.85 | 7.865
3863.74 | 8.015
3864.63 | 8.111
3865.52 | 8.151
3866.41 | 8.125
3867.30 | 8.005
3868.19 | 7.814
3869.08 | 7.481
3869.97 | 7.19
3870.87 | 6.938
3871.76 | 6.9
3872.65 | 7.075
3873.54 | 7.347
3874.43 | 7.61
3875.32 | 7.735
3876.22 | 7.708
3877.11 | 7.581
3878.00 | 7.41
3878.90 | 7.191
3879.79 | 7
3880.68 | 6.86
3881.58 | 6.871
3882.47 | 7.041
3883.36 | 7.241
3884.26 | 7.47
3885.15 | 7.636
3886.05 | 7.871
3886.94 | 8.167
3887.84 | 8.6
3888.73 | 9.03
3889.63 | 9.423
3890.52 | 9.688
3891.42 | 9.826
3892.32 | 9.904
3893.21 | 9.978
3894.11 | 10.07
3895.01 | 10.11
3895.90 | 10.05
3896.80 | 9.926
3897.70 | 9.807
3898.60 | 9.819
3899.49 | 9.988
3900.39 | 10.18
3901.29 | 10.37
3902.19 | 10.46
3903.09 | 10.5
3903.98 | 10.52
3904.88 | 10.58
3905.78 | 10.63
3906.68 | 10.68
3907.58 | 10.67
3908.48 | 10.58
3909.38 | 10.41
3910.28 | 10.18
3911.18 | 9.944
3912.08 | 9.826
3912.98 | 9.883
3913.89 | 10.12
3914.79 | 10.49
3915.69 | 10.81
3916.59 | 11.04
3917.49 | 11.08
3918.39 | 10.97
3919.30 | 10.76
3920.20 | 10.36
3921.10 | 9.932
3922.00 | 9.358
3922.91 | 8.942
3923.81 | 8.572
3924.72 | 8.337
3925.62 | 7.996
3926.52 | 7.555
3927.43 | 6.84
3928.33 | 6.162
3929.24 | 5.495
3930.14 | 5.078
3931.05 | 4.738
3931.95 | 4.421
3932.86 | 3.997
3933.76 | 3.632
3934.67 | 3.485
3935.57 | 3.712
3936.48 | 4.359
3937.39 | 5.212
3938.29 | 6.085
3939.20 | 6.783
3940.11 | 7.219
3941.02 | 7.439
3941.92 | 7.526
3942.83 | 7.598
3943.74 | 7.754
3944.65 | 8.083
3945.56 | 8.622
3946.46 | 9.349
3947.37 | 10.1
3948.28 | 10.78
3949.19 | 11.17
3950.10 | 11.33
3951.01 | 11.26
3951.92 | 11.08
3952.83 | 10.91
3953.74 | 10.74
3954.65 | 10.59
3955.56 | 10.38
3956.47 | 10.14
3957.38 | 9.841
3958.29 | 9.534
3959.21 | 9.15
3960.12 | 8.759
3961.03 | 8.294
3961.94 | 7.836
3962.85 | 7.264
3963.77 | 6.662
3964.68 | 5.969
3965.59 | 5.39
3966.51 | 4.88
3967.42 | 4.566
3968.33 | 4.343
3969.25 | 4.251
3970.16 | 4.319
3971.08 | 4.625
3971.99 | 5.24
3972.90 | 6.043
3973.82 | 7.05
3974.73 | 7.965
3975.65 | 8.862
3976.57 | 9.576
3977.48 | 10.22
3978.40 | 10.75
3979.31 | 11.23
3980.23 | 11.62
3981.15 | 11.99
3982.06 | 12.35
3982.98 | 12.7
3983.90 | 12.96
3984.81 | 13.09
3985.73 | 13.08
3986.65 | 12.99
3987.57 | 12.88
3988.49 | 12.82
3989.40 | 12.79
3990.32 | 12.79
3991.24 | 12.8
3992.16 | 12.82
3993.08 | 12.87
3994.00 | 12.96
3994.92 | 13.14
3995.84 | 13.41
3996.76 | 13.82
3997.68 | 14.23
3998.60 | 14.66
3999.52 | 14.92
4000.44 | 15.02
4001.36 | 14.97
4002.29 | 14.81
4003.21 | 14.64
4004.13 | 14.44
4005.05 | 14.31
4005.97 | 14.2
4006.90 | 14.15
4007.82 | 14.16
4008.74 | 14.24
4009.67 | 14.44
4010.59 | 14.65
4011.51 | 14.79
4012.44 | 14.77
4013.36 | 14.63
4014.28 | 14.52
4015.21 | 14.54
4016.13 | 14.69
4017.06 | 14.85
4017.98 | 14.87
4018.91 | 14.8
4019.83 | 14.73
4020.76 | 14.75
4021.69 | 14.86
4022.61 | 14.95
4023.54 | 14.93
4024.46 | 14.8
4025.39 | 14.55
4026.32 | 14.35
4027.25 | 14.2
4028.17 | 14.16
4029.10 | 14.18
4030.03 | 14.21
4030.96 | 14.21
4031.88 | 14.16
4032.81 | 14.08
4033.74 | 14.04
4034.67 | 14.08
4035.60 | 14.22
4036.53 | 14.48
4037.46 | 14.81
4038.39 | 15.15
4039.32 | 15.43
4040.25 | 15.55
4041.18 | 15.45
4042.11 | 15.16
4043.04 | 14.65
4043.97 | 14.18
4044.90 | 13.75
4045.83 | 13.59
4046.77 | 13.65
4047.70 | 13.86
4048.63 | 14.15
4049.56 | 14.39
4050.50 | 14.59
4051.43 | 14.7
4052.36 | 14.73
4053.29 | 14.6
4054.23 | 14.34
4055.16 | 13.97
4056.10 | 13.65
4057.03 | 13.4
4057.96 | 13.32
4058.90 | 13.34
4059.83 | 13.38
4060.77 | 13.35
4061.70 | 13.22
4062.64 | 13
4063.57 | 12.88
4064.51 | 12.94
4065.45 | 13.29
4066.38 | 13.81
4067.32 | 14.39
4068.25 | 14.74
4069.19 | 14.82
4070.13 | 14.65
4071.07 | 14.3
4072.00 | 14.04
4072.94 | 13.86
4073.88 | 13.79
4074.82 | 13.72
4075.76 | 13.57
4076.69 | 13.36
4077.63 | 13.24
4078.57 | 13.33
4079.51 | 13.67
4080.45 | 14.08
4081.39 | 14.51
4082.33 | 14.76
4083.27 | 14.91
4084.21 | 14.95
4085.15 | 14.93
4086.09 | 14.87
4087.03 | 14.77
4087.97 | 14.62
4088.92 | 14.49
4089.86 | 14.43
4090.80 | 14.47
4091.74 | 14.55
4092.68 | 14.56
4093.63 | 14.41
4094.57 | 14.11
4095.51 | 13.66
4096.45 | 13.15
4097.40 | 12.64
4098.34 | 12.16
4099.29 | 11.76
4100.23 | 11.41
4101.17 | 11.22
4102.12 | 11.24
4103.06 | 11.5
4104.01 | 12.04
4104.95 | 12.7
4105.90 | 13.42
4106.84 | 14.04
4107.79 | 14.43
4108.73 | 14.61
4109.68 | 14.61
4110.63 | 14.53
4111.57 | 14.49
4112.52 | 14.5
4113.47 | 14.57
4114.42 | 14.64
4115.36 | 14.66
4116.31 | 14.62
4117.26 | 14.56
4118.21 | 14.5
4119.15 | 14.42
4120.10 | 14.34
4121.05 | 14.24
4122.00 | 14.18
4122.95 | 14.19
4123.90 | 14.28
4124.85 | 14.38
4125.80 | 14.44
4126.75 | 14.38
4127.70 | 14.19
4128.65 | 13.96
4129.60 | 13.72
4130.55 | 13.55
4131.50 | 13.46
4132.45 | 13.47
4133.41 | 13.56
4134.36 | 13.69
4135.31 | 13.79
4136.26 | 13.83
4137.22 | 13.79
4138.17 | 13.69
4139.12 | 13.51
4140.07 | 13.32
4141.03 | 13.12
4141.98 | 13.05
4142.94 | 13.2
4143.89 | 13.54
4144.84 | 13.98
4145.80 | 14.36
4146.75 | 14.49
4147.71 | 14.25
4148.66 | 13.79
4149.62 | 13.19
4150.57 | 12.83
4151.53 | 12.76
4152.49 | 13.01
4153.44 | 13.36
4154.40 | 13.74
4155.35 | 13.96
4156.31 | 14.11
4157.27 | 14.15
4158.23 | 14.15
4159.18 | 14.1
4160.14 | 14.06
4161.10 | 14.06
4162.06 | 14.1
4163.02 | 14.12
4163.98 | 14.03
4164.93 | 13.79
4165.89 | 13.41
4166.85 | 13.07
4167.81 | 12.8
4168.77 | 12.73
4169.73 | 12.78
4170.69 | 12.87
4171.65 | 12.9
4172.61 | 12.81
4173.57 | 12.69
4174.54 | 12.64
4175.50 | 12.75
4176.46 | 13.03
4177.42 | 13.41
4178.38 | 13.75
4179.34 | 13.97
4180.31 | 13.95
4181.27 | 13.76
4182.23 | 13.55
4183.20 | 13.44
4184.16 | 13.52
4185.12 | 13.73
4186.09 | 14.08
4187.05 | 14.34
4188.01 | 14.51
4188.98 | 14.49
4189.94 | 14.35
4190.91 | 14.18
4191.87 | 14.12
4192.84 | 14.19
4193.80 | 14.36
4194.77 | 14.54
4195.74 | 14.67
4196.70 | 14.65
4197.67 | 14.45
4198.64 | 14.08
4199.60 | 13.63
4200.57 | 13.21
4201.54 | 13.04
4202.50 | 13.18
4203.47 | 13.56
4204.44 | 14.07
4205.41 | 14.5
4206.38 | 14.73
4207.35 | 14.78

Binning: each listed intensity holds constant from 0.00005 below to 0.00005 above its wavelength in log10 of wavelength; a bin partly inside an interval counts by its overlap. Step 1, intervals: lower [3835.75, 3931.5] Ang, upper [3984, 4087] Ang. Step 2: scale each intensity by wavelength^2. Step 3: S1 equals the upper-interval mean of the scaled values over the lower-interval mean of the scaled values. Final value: 1.85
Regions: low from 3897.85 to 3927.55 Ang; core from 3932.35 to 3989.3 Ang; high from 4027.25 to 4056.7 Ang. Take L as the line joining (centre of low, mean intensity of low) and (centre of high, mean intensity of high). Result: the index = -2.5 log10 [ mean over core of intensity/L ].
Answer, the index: 0.34 mag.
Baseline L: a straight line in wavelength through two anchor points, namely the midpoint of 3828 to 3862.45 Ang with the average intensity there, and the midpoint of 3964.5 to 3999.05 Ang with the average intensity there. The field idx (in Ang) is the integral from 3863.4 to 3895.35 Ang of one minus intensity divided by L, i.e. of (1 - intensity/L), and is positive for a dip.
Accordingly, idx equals -2.8 Ang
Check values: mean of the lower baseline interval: 6.42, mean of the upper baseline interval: 10.3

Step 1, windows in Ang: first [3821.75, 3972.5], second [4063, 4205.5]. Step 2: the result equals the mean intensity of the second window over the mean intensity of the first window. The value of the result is 1.8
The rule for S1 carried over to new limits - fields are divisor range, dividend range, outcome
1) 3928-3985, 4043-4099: 1.86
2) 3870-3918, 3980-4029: 1.62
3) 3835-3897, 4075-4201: 2.09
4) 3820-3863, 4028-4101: 2.46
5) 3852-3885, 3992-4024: 2.07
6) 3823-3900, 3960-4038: 1.81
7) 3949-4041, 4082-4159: 1.21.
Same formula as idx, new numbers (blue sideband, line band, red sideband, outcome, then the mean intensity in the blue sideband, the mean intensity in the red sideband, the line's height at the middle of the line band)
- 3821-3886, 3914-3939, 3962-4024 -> 5.2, 6.75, 11.9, 9.44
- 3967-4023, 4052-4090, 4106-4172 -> -2.4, 12.3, 13.9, 13.2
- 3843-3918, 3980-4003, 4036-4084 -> -2.6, 8.57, 14.1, 12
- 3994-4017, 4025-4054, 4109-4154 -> -0.3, 14.4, 13.9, 14.3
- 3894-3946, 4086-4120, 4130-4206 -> -3.9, 8.53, 13.7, 12.3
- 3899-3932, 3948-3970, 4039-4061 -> 4.9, 9.37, 14.2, 10.9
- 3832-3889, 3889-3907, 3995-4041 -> -2.6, 7.06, 14.5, 8.84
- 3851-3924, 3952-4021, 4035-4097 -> 2.5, 8.8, 14.2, 11.8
